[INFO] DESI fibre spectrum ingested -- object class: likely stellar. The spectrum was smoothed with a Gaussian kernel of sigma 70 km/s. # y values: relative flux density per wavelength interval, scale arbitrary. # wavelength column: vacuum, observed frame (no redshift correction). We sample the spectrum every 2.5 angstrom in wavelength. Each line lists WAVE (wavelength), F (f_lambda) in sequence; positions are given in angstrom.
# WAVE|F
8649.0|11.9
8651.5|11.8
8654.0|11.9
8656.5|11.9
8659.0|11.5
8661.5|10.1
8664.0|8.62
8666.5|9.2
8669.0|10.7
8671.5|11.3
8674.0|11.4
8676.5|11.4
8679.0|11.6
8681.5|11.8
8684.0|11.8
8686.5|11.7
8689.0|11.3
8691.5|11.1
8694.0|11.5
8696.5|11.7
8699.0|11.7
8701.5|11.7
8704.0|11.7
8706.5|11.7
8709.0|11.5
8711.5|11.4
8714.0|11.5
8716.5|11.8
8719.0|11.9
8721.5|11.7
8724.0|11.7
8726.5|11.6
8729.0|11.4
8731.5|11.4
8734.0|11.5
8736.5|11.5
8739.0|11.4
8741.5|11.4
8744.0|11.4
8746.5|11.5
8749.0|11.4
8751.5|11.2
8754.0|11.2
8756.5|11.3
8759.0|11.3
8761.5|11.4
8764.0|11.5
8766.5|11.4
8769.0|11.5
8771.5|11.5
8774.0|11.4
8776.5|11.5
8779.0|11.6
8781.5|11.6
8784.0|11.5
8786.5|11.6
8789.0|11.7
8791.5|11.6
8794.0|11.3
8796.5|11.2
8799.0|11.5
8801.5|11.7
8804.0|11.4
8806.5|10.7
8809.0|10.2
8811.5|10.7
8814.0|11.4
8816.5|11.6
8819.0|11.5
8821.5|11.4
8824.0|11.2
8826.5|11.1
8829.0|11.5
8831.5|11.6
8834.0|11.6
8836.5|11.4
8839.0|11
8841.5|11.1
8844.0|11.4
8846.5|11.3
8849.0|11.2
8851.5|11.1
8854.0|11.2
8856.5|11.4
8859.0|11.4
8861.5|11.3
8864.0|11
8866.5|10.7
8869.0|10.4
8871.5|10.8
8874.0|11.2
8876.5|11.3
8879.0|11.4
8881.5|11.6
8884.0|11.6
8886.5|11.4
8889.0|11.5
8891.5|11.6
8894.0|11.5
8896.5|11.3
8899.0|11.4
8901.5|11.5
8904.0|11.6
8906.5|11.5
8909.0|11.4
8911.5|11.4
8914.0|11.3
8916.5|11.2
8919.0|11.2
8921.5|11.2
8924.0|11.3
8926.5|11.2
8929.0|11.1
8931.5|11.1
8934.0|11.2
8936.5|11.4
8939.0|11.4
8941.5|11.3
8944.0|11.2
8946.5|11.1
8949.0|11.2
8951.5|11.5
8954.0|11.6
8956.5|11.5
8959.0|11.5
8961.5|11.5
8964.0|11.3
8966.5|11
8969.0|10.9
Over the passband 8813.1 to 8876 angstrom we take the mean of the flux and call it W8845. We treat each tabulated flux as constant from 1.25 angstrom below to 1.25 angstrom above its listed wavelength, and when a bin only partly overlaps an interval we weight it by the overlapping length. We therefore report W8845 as 11.2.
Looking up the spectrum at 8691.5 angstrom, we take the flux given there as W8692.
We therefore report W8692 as 11.1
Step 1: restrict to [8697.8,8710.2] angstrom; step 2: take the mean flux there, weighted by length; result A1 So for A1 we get 11.7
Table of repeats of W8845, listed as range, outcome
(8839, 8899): 11.2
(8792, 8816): 11.2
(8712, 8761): 11.5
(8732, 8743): 11.4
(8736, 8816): 11.4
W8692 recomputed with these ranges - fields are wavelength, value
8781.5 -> 11.6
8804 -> 11.4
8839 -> 11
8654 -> 11.9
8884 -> 11.6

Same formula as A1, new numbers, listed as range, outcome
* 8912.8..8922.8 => 11.2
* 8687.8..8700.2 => 11.5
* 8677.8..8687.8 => 11.7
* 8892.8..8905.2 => 11.5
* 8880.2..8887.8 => 11.5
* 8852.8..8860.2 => 11.3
